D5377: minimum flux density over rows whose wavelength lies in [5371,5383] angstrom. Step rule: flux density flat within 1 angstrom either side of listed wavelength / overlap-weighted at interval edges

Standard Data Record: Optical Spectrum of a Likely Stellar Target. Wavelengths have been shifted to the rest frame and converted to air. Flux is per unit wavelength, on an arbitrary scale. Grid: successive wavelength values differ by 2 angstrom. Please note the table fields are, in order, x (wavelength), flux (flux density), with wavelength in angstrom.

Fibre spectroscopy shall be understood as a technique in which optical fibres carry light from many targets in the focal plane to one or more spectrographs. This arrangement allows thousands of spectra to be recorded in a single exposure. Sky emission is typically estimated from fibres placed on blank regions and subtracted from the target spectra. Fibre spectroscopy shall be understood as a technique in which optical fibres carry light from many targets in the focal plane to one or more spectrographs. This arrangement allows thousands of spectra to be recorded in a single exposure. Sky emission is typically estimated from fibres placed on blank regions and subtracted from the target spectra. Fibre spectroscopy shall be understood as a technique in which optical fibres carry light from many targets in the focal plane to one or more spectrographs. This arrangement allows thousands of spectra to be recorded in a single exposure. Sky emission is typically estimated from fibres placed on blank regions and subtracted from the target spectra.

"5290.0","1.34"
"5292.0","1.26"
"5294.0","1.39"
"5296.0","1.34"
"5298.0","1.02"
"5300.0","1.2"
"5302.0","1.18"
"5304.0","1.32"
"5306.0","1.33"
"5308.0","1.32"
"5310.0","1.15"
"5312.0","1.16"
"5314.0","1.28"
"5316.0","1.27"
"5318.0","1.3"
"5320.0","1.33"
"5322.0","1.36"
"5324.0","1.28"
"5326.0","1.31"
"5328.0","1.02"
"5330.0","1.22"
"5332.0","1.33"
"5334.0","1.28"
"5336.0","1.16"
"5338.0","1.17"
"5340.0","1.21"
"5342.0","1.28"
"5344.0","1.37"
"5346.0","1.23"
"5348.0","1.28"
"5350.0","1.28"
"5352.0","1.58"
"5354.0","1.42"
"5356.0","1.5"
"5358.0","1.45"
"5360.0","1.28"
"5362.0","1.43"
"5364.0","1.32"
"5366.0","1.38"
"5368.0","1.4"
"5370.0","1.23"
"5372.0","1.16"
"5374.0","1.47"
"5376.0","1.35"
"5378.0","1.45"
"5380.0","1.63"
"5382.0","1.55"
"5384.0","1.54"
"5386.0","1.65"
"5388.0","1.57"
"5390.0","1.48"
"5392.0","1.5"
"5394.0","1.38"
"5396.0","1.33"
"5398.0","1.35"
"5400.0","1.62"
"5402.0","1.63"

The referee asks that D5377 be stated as 1.16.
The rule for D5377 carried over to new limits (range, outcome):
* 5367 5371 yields 1.23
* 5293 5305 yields 1.02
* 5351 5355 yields 1.42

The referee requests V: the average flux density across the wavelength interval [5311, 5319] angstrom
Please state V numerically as 1.25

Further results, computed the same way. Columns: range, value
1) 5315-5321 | 1.3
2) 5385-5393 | 1.55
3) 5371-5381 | 1.41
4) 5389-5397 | 1.42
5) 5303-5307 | 1.33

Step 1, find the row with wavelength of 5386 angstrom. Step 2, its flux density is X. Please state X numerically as 1.65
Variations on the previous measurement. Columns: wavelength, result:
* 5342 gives 1.28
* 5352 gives 1.58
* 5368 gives 1.4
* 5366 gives 1.38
